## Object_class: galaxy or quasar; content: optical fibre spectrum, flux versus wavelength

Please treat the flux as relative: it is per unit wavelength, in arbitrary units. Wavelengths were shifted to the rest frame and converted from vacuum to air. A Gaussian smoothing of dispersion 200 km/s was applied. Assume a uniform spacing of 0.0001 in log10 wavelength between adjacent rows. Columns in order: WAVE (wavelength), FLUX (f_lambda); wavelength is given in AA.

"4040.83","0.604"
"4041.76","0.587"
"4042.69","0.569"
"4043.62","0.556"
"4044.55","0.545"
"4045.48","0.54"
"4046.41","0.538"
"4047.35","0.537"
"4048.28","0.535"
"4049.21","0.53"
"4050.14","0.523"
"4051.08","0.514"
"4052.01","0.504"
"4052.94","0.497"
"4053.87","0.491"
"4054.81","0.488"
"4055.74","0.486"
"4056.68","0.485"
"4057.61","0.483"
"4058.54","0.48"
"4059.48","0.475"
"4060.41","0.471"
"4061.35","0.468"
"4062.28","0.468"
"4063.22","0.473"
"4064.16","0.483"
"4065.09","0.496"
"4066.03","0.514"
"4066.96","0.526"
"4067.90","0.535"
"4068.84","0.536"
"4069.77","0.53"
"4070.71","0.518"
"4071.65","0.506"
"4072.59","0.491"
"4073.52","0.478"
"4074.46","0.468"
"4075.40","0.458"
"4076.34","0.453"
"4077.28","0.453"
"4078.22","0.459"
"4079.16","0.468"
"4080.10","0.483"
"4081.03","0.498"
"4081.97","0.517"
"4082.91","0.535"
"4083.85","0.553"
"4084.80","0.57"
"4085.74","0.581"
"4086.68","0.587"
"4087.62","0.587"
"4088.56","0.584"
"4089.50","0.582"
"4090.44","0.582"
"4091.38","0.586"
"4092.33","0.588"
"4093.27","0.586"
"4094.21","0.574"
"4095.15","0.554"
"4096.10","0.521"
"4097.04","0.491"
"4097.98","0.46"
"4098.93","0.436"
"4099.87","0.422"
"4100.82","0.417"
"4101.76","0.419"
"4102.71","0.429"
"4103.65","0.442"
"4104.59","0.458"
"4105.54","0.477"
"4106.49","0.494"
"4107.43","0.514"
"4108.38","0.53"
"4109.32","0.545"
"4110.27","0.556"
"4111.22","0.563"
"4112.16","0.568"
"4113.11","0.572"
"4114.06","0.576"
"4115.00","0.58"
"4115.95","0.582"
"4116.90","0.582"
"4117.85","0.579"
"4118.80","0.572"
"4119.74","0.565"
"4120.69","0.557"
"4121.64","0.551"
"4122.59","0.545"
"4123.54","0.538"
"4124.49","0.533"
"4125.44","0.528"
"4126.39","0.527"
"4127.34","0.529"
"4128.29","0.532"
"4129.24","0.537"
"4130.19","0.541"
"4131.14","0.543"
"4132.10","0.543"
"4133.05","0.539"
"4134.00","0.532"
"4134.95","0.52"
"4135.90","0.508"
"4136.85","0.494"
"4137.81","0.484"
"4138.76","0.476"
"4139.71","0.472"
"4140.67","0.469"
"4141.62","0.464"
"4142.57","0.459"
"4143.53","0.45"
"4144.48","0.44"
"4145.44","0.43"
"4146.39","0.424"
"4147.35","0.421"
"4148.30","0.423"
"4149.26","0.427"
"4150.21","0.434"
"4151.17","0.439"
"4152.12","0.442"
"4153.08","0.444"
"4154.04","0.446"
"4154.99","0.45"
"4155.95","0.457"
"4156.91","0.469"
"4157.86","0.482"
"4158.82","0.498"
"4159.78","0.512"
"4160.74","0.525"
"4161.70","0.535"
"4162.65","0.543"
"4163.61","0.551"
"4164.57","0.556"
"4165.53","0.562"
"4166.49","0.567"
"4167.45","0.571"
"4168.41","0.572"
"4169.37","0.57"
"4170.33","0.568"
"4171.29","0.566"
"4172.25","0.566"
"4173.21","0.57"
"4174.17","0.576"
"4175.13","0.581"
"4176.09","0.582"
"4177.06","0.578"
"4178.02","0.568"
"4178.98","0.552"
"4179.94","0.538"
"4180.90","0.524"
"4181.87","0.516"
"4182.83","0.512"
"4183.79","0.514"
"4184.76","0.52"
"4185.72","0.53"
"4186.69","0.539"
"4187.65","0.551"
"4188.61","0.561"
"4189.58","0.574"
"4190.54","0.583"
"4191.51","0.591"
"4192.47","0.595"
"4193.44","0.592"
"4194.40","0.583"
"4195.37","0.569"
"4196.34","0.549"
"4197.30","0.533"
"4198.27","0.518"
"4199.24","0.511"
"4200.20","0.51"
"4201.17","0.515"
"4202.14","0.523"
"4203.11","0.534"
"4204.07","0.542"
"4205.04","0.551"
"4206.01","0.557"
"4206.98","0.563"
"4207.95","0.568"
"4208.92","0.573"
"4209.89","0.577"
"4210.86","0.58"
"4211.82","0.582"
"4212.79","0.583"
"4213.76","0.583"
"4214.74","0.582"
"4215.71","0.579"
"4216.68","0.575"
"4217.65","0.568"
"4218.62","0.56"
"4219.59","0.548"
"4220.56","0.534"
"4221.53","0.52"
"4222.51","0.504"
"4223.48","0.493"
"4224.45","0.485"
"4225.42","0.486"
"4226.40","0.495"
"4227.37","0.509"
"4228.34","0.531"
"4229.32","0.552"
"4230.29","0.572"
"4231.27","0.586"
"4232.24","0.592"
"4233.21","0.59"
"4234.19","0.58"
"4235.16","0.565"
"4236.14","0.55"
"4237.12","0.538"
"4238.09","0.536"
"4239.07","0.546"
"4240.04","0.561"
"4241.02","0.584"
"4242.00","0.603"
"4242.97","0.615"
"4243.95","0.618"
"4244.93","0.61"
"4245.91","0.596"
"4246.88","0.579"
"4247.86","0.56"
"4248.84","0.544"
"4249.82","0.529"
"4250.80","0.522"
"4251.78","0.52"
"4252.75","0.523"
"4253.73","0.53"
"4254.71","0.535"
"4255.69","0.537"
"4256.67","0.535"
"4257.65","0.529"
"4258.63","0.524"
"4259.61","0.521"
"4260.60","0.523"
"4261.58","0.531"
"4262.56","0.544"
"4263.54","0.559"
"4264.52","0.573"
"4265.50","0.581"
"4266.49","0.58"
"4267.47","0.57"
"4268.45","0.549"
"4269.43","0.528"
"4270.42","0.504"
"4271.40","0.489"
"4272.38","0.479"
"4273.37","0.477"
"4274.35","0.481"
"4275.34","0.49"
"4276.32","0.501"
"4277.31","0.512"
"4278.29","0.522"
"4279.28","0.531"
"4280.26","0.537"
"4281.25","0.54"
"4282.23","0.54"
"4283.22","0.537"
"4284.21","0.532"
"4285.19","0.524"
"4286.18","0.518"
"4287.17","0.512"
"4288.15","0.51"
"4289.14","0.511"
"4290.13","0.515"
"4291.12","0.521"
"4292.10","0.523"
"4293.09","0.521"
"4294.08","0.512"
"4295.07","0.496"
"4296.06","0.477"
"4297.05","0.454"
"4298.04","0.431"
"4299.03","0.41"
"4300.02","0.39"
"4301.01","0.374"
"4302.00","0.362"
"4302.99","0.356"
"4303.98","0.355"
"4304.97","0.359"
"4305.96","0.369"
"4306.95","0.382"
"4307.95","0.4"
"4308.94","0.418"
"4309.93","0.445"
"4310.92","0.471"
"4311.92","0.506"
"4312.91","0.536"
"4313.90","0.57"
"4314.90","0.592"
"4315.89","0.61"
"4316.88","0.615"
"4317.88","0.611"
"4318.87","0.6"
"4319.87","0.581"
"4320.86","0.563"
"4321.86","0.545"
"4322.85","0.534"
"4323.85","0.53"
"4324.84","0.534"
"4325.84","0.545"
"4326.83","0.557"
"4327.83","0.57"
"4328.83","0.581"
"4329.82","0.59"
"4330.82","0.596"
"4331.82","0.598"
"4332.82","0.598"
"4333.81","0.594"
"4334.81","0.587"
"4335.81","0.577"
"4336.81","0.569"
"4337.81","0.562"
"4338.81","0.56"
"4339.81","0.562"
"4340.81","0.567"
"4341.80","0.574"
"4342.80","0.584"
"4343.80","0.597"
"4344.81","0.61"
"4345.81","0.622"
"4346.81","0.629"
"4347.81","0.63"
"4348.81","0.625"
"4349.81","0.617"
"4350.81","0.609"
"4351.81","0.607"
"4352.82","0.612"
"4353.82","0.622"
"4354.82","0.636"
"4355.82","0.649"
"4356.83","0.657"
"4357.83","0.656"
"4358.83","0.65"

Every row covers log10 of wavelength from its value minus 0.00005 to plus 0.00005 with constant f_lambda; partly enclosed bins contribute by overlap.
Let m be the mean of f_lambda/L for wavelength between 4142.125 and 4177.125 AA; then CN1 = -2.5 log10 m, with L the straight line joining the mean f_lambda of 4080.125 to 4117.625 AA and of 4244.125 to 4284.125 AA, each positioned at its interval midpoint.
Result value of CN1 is 0.06 mag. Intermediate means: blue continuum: 0.53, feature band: 0.504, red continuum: 0.535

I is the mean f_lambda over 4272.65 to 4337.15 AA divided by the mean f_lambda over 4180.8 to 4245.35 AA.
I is 0.9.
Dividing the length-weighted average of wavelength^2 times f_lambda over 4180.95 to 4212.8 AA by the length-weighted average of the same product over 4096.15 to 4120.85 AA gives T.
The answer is 1.12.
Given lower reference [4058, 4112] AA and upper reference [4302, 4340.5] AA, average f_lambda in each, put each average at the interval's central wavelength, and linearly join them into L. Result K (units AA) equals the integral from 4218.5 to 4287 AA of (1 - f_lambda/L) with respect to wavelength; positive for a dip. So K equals -2.3 AA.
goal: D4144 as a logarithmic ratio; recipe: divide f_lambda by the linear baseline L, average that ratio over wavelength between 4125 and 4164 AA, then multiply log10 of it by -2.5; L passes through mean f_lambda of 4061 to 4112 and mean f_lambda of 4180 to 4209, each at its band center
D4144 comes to 0.09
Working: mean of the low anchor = 0.51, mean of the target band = 0.486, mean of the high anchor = 0.546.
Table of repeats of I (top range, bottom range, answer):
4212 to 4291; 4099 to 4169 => 1.07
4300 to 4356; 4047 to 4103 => 1.08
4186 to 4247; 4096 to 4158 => 1.12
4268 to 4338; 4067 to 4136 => 0.97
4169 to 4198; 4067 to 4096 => 1.05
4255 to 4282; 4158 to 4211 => 0.96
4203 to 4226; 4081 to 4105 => 1.06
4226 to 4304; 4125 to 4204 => 1.01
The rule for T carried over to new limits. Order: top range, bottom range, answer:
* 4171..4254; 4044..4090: 1.17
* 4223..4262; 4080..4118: 1.11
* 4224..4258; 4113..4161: 1.16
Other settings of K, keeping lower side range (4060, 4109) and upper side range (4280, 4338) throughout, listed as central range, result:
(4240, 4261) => -1.79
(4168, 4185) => -1.53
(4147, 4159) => 1.43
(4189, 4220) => -3.13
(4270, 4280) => 0.24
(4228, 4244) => -1.89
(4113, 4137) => -1.86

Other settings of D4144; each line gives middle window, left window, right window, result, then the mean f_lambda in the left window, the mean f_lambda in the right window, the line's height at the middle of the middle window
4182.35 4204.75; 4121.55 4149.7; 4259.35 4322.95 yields -0.10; 0.495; 0.503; 0.498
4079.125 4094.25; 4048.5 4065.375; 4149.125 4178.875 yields -0.12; 0.49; 0.524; 0.5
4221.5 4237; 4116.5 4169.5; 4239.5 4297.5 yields -0.03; 0.506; 0.534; 0.525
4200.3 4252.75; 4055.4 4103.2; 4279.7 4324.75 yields -0.12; 0.506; 0.494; 0.498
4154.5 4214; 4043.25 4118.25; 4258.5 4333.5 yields -0.07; 0.515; 0.512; 0.514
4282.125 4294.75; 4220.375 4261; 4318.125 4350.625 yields 0.09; 0.547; 0.581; 0.564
